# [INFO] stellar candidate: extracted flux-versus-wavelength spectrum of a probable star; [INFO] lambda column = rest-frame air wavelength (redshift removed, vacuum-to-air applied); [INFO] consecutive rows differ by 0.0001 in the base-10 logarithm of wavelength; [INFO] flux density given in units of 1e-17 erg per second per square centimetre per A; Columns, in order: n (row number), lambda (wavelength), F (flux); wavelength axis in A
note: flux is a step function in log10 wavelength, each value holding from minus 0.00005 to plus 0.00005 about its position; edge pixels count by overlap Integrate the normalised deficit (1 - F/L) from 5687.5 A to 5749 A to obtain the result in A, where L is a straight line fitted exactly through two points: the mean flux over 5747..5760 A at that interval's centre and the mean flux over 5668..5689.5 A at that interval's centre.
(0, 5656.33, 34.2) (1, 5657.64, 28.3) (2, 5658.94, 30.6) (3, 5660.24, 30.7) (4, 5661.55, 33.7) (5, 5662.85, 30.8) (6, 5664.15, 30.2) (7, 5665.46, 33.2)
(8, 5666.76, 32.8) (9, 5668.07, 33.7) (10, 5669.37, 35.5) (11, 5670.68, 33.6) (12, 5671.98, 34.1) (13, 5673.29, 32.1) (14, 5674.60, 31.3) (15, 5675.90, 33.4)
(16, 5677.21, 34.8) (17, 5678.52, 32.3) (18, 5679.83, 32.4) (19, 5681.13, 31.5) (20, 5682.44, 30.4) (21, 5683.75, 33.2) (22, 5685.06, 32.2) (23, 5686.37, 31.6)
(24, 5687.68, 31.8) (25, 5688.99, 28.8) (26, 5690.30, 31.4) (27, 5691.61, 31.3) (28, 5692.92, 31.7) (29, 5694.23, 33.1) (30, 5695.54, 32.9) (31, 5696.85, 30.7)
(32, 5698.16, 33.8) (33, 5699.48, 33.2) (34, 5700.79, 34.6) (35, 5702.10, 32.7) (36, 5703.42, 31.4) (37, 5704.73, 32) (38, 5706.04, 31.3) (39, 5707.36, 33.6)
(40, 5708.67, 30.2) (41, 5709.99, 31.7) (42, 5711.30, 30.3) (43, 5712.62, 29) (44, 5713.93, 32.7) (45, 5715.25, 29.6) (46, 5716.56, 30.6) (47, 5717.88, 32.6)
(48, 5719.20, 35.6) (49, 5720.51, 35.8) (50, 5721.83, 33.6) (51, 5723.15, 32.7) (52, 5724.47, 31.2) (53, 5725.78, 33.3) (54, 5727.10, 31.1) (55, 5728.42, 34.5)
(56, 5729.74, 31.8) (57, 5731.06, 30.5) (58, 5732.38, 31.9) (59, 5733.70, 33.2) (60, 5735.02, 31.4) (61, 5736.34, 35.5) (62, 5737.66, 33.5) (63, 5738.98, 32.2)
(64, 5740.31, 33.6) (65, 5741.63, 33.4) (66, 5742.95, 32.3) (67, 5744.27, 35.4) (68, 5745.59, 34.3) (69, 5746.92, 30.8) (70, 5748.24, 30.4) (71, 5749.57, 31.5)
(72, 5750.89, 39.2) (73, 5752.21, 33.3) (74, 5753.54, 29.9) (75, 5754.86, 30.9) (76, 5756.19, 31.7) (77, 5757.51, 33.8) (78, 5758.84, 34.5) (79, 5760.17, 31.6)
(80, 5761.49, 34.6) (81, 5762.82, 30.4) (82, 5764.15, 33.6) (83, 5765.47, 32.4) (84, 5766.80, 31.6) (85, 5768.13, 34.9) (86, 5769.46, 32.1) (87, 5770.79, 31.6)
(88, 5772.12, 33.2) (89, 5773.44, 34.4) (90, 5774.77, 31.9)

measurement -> 0.5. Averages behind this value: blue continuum 32.5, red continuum 32.7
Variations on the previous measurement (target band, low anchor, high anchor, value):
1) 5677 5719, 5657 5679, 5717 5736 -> 0.98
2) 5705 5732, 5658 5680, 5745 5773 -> 0.47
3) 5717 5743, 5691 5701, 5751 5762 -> -0.19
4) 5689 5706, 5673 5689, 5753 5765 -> -0.03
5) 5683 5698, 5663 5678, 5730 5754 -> 0.57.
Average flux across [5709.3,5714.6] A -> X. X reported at 30.9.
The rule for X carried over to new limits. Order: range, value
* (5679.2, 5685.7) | 32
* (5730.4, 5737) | 32.5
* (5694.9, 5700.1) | 32.6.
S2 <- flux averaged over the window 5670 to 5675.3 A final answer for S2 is 32.8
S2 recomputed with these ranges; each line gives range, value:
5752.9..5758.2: 31.6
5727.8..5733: 32.1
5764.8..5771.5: 32.5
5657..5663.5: 30.8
